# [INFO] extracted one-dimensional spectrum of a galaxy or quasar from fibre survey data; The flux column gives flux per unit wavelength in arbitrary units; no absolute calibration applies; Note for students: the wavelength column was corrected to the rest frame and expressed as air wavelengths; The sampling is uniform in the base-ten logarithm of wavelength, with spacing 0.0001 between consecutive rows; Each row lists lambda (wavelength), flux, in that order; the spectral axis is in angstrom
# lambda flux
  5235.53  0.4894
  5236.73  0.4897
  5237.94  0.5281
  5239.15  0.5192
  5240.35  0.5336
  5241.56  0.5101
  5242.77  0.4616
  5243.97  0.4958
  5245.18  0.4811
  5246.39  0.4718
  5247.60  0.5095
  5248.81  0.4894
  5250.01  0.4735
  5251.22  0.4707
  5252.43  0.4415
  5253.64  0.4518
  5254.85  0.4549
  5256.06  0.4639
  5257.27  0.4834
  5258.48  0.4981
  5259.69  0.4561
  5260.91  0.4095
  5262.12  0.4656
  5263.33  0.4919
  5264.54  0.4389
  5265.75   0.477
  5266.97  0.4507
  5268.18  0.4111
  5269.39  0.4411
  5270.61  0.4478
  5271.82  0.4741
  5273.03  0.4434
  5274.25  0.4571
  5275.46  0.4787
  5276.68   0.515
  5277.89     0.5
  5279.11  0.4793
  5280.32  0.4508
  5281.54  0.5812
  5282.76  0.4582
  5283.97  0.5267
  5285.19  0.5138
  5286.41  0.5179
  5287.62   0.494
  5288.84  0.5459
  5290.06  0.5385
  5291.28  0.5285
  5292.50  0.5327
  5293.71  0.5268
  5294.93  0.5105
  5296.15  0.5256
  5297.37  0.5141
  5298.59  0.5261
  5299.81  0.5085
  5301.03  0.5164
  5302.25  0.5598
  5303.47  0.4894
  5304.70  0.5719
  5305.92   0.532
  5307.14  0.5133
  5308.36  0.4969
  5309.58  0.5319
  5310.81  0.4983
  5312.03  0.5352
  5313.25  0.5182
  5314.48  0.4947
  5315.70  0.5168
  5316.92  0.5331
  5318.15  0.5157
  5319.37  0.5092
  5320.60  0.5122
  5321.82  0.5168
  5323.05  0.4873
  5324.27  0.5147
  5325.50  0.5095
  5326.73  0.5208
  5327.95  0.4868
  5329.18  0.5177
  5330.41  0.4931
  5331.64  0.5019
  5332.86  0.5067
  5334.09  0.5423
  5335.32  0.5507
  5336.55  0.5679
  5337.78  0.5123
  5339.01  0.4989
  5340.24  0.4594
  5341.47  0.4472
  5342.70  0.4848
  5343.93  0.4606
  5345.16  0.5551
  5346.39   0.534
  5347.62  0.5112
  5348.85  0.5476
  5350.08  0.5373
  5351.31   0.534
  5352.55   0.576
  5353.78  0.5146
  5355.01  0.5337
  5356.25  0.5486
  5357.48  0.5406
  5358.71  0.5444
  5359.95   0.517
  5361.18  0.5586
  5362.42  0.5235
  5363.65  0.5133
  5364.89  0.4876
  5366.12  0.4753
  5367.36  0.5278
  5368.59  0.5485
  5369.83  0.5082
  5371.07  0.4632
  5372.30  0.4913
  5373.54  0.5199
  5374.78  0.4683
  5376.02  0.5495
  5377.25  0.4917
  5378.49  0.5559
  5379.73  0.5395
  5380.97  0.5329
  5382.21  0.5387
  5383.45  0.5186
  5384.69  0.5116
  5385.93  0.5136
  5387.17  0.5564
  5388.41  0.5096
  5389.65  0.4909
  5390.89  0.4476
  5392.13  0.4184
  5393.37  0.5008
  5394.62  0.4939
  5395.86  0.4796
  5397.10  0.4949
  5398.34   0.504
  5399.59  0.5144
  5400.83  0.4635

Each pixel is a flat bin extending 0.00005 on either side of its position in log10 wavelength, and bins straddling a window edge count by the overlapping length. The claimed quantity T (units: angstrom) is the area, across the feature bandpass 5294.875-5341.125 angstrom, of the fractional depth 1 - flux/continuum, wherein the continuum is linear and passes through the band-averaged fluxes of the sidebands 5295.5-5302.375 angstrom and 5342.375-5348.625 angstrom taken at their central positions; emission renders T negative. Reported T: 0.2 angstrom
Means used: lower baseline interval 0.523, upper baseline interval 0.513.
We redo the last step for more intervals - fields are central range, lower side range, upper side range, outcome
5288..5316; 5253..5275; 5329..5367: -2.2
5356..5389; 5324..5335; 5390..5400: -1.9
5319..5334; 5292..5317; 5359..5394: 0.3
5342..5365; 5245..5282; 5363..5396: -1.4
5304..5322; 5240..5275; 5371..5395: -1.3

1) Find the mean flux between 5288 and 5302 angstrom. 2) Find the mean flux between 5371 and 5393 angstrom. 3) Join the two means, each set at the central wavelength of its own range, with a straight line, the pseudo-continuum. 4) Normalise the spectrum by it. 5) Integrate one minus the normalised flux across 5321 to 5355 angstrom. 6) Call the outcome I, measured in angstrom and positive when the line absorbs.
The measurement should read 0.1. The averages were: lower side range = 0.525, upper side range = 0.508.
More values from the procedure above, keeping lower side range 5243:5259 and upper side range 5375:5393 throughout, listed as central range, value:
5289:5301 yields -0.9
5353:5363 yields -0.6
